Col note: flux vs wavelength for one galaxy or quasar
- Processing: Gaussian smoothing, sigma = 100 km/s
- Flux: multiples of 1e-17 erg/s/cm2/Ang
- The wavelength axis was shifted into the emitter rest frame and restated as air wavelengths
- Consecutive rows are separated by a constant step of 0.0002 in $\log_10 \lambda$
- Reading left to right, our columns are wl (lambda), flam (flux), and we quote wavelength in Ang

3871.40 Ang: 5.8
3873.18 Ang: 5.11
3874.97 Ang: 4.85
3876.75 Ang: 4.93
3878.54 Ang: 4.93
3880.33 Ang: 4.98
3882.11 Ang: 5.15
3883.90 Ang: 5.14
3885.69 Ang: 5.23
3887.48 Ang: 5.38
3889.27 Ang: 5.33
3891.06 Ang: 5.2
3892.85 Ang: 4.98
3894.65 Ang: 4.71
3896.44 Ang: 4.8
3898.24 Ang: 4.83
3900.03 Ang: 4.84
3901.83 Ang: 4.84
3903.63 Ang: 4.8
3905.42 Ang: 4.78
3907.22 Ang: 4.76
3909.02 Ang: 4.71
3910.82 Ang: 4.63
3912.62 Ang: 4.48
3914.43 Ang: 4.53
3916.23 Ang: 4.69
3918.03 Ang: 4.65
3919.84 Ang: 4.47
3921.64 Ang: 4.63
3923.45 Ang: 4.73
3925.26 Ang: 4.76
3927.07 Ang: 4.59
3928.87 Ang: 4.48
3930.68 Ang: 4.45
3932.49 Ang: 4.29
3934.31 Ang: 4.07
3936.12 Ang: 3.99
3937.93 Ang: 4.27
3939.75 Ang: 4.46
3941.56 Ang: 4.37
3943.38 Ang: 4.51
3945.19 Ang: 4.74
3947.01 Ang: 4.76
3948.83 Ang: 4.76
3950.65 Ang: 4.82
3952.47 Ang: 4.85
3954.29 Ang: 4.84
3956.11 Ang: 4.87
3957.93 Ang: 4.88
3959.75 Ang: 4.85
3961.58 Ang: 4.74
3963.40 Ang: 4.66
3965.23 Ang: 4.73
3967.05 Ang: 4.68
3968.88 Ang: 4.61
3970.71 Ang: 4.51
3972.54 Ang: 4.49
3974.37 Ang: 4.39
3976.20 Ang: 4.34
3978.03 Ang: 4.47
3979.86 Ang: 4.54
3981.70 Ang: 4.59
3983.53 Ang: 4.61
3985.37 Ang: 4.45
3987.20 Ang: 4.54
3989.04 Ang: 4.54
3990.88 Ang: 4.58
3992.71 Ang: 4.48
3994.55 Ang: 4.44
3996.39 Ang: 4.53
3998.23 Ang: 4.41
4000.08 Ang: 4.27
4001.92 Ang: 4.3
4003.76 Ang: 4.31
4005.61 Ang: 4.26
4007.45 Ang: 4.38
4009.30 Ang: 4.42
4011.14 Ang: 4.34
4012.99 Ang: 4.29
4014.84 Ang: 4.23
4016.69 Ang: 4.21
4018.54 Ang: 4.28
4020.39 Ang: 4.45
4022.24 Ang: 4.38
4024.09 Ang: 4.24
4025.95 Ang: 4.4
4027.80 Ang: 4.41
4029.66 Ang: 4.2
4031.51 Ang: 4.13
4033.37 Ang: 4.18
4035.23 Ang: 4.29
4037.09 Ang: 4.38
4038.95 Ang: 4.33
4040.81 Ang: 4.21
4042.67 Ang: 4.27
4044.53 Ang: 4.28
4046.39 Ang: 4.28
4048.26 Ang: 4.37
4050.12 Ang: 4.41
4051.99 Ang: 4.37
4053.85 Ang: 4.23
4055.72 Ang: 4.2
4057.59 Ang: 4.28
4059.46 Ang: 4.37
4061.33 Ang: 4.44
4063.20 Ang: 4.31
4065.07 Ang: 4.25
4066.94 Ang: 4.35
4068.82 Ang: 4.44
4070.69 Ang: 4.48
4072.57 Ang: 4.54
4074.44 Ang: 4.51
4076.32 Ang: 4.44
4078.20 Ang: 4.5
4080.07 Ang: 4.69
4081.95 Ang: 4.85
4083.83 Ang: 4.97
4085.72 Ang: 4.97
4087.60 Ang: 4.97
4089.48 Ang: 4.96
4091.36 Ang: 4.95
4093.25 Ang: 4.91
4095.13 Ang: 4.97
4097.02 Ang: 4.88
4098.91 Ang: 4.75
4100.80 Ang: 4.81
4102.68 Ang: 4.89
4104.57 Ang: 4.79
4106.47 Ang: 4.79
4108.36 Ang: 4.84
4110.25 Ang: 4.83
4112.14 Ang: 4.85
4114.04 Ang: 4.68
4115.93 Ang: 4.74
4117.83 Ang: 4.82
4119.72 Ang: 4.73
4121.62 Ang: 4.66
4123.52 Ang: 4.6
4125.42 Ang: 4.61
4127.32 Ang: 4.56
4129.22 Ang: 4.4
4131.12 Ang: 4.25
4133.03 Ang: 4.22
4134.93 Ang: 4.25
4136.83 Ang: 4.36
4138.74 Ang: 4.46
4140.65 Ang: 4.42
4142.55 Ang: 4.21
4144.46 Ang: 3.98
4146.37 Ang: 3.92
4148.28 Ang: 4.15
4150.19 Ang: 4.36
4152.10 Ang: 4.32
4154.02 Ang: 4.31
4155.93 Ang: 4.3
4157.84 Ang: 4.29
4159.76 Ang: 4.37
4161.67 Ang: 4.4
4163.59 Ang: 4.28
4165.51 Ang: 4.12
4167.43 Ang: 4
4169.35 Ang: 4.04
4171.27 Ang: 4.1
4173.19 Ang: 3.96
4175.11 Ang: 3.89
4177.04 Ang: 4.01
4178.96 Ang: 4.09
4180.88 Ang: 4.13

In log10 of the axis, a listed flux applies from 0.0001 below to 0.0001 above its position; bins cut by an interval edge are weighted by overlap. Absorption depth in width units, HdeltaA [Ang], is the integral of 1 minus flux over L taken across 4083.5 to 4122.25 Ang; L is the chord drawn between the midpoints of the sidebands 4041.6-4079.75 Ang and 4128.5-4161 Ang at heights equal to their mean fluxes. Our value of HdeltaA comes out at -4.7 Ang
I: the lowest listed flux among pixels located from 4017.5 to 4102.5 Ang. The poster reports 4.13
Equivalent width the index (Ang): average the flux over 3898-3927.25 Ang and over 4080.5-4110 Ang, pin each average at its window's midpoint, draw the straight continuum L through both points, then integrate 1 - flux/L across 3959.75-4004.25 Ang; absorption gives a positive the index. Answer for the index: 2.3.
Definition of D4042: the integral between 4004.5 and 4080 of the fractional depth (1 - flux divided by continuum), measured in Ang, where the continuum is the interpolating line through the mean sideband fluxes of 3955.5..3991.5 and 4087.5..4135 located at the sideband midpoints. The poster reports 5.3 Ang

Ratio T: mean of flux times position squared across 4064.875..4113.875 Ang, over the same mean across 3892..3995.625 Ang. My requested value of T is 1.11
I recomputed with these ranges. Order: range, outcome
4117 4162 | 3.92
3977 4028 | 4.21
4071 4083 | 4.44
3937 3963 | 4.27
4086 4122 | 4.66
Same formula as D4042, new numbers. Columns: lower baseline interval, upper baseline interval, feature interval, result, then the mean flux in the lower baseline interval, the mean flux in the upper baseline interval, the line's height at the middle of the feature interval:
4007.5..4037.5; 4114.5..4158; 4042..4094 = -2.2 Ang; 4.3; 4.39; 4.34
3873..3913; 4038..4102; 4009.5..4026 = 1.2 Ang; 4.93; 4.55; 4.66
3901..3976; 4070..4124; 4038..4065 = 2.4 Ang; 4.61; 4.77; 4.73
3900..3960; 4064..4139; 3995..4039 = 3.1 Ang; 4.62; 4.66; 4.64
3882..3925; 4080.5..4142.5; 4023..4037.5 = 1.5 Ang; 4.84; 4.7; 4.75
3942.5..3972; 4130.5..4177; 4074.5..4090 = -1.3 Ang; 4.74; 4.2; 4.4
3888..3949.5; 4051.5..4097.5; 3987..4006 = 0.8 Ang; 4.65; 4.59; 4.62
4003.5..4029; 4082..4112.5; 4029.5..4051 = 1.0 Ang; 4.33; 4.88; 4.49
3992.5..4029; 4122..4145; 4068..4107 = -3.6 Ang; 4.35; 4.37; 4.36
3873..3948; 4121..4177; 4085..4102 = -2.1 Ang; 4.73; 4.26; 4.37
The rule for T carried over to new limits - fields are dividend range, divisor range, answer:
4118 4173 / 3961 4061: 1.05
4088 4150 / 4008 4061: 1.11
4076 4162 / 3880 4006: 1.08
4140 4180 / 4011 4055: 1.03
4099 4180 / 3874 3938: 1.04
